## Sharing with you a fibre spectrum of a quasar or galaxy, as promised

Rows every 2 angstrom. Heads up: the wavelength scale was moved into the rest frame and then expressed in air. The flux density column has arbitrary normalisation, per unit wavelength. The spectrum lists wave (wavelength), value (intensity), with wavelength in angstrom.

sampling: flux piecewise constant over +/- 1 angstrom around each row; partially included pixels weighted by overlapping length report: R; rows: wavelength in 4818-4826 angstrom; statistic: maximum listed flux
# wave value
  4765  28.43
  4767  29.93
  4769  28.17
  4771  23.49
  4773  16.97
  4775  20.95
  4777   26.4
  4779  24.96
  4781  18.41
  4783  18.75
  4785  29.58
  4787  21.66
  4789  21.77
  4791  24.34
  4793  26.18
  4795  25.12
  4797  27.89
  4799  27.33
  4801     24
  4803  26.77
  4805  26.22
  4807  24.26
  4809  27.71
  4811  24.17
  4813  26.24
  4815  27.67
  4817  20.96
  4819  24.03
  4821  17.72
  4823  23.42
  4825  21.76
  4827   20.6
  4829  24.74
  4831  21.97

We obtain 24.03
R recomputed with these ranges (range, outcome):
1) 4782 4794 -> 29.58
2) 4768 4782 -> 28.17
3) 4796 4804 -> 27.89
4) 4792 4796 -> 26.18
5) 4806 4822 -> 27.71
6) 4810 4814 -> 26.24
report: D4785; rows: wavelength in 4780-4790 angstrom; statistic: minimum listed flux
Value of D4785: 18.41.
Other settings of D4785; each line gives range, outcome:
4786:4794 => 21.66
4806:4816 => 24.17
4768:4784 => 16.97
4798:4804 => 24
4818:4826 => 17.72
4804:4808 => 24.26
